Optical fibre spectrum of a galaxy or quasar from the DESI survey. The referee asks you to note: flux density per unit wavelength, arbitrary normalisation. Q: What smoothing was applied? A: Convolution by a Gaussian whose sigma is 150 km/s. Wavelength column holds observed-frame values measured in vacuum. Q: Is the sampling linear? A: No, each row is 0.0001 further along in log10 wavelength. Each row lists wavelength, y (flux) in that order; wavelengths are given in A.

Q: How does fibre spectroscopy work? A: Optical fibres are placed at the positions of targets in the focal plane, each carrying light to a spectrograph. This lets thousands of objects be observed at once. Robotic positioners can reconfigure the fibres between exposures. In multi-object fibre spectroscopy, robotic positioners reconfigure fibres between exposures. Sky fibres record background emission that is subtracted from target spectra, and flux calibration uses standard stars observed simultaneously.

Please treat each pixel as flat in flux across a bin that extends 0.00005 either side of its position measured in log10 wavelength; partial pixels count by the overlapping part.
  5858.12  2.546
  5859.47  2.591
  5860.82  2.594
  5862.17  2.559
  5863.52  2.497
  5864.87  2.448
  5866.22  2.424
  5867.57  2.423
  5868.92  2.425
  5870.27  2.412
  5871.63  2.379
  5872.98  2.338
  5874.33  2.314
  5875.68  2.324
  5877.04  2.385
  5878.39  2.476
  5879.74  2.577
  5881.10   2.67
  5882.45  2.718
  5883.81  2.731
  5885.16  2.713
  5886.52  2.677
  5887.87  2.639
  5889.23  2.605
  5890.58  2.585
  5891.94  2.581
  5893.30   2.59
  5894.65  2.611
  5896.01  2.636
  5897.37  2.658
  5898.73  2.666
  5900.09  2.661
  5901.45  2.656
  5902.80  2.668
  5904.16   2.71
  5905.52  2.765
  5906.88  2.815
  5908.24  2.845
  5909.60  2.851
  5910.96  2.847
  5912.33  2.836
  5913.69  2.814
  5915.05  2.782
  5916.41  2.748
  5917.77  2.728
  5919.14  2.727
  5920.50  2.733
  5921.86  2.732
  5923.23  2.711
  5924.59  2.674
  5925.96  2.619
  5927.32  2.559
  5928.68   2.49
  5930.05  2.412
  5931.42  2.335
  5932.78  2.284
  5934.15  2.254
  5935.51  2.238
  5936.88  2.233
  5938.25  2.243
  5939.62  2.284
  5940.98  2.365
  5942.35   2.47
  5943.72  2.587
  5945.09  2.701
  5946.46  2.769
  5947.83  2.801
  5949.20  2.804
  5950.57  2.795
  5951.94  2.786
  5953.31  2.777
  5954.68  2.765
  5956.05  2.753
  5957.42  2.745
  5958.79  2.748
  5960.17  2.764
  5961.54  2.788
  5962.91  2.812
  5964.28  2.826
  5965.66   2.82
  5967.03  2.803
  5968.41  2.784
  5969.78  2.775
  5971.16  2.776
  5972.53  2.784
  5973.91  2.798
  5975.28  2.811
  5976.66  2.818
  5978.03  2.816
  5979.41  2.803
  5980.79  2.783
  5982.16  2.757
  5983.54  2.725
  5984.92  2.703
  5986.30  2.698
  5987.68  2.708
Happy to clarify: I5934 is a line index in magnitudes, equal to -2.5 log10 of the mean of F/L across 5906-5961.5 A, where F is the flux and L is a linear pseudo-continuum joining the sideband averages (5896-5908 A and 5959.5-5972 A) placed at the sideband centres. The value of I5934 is 0.04 mag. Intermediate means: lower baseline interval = 2.7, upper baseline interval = 2.8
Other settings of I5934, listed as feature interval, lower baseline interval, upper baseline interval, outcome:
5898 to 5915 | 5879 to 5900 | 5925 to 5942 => -0.09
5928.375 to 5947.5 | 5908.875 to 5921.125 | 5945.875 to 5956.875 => 0.16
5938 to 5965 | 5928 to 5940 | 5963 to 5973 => -0.05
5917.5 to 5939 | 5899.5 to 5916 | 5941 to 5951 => 0.10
